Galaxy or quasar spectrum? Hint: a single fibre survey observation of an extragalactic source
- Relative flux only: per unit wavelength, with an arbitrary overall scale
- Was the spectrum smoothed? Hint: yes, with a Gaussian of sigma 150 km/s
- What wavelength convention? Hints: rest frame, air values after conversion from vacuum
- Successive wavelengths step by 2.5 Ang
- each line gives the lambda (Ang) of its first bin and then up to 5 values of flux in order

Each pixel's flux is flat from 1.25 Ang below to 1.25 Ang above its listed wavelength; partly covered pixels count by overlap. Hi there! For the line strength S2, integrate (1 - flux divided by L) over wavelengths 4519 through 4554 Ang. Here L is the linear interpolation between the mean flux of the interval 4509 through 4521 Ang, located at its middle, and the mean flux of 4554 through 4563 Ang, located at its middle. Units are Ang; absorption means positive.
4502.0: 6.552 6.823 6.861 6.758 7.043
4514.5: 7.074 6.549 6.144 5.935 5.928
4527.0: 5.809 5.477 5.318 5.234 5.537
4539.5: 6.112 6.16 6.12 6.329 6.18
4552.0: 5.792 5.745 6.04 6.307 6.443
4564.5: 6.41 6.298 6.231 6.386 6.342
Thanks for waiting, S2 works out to 3.1 Ang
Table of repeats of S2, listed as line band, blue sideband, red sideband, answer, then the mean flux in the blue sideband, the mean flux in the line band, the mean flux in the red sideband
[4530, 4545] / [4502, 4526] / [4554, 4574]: 1.64 Ang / 6.56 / 5.71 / 6.25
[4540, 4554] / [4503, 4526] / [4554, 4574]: 0.58 Ang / 6.56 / 6.1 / 6.25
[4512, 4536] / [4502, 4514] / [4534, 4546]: 1.45 Ang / 6.85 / 5.99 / 5.88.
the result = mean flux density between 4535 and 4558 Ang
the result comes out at 5.98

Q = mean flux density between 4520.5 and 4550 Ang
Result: 5.84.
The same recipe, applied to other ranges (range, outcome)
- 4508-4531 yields 6.3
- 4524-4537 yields 5.53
